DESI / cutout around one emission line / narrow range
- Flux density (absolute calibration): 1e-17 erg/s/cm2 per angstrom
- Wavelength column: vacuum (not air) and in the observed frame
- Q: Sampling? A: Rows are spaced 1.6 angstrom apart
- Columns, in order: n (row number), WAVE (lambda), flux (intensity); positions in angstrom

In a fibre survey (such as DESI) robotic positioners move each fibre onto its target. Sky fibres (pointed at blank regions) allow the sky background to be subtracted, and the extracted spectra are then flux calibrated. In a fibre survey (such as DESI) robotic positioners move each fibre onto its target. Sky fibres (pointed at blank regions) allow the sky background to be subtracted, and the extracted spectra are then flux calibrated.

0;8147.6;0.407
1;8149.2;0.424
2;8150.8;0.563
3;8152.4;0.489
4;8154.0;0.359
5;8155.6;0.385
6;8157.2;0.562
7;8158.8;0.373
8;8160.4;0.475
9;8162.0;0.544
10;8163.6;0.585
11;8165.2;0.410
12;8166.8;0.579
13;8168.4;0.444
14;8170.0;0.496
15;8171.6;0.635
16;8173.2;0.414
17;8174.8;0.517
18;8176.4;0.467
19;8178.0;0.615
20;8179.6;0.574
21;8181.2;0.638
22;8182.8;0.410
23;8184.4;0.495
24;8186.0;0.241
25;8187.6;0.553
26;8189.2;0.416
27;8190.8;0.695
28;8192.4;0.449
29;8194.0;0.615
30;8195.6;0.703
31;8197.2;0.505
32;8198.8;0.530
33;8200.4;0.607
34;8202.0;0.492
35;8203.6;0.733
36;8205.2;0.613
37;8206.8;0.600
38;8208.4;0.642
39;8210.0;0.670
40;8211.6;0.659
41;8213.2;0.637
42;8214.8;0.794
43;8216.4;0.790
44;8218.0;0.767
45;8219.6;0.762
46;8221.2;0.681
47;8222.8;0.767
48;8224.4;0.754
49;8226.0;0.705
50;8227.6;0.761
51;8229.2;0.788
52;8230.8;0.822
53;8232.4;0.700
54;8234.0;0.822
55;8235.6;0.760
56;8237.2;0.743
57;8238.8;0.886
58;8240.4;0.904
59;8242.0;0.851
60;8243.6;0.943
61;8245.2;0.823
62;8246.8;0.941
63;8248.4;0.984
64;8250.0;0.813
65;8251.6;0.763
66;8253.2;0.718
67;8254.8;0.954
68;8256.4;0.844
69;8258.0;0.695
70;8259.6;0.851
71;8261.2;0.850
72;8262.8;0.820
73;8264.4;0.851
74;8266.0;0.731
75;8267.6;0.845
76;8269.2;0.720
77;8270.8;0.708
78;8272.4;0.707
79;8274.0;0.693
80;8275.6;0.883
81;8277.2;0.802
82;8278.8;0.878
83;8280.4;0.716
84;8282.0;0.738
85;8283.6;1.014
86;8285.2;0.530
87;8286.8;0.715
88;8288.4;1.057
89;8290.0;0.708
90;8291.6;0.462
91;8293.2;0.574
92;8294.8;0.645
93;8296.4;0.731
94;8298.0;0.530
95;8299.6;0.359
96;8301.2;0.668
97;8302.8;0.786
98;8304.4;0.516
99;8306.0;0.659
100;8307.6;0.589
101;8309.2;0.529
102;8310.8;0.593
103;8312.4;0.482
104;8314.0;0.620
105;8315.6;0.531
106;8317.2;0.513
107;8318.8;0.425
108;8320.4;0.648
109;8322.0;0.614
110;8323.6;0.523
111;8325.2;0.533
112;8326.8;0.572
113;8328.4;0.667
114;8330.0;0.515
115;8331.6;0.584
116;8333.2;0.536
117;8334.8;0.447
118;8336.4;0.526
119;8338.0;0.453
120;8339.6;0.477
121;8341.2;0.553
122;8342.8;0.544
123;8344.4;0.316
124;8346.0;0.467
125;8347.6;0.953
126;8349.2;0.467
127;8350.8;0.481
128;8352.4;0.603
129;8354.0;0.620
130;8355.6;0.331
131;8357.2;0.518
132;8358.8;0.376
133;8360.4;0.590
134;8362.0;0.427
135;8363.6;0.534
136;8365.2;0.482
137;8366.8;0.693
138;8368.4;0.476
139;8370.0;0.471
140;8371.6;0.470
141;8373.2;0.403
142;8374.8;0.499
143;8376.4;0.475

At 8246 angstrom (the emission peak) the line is Mg II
